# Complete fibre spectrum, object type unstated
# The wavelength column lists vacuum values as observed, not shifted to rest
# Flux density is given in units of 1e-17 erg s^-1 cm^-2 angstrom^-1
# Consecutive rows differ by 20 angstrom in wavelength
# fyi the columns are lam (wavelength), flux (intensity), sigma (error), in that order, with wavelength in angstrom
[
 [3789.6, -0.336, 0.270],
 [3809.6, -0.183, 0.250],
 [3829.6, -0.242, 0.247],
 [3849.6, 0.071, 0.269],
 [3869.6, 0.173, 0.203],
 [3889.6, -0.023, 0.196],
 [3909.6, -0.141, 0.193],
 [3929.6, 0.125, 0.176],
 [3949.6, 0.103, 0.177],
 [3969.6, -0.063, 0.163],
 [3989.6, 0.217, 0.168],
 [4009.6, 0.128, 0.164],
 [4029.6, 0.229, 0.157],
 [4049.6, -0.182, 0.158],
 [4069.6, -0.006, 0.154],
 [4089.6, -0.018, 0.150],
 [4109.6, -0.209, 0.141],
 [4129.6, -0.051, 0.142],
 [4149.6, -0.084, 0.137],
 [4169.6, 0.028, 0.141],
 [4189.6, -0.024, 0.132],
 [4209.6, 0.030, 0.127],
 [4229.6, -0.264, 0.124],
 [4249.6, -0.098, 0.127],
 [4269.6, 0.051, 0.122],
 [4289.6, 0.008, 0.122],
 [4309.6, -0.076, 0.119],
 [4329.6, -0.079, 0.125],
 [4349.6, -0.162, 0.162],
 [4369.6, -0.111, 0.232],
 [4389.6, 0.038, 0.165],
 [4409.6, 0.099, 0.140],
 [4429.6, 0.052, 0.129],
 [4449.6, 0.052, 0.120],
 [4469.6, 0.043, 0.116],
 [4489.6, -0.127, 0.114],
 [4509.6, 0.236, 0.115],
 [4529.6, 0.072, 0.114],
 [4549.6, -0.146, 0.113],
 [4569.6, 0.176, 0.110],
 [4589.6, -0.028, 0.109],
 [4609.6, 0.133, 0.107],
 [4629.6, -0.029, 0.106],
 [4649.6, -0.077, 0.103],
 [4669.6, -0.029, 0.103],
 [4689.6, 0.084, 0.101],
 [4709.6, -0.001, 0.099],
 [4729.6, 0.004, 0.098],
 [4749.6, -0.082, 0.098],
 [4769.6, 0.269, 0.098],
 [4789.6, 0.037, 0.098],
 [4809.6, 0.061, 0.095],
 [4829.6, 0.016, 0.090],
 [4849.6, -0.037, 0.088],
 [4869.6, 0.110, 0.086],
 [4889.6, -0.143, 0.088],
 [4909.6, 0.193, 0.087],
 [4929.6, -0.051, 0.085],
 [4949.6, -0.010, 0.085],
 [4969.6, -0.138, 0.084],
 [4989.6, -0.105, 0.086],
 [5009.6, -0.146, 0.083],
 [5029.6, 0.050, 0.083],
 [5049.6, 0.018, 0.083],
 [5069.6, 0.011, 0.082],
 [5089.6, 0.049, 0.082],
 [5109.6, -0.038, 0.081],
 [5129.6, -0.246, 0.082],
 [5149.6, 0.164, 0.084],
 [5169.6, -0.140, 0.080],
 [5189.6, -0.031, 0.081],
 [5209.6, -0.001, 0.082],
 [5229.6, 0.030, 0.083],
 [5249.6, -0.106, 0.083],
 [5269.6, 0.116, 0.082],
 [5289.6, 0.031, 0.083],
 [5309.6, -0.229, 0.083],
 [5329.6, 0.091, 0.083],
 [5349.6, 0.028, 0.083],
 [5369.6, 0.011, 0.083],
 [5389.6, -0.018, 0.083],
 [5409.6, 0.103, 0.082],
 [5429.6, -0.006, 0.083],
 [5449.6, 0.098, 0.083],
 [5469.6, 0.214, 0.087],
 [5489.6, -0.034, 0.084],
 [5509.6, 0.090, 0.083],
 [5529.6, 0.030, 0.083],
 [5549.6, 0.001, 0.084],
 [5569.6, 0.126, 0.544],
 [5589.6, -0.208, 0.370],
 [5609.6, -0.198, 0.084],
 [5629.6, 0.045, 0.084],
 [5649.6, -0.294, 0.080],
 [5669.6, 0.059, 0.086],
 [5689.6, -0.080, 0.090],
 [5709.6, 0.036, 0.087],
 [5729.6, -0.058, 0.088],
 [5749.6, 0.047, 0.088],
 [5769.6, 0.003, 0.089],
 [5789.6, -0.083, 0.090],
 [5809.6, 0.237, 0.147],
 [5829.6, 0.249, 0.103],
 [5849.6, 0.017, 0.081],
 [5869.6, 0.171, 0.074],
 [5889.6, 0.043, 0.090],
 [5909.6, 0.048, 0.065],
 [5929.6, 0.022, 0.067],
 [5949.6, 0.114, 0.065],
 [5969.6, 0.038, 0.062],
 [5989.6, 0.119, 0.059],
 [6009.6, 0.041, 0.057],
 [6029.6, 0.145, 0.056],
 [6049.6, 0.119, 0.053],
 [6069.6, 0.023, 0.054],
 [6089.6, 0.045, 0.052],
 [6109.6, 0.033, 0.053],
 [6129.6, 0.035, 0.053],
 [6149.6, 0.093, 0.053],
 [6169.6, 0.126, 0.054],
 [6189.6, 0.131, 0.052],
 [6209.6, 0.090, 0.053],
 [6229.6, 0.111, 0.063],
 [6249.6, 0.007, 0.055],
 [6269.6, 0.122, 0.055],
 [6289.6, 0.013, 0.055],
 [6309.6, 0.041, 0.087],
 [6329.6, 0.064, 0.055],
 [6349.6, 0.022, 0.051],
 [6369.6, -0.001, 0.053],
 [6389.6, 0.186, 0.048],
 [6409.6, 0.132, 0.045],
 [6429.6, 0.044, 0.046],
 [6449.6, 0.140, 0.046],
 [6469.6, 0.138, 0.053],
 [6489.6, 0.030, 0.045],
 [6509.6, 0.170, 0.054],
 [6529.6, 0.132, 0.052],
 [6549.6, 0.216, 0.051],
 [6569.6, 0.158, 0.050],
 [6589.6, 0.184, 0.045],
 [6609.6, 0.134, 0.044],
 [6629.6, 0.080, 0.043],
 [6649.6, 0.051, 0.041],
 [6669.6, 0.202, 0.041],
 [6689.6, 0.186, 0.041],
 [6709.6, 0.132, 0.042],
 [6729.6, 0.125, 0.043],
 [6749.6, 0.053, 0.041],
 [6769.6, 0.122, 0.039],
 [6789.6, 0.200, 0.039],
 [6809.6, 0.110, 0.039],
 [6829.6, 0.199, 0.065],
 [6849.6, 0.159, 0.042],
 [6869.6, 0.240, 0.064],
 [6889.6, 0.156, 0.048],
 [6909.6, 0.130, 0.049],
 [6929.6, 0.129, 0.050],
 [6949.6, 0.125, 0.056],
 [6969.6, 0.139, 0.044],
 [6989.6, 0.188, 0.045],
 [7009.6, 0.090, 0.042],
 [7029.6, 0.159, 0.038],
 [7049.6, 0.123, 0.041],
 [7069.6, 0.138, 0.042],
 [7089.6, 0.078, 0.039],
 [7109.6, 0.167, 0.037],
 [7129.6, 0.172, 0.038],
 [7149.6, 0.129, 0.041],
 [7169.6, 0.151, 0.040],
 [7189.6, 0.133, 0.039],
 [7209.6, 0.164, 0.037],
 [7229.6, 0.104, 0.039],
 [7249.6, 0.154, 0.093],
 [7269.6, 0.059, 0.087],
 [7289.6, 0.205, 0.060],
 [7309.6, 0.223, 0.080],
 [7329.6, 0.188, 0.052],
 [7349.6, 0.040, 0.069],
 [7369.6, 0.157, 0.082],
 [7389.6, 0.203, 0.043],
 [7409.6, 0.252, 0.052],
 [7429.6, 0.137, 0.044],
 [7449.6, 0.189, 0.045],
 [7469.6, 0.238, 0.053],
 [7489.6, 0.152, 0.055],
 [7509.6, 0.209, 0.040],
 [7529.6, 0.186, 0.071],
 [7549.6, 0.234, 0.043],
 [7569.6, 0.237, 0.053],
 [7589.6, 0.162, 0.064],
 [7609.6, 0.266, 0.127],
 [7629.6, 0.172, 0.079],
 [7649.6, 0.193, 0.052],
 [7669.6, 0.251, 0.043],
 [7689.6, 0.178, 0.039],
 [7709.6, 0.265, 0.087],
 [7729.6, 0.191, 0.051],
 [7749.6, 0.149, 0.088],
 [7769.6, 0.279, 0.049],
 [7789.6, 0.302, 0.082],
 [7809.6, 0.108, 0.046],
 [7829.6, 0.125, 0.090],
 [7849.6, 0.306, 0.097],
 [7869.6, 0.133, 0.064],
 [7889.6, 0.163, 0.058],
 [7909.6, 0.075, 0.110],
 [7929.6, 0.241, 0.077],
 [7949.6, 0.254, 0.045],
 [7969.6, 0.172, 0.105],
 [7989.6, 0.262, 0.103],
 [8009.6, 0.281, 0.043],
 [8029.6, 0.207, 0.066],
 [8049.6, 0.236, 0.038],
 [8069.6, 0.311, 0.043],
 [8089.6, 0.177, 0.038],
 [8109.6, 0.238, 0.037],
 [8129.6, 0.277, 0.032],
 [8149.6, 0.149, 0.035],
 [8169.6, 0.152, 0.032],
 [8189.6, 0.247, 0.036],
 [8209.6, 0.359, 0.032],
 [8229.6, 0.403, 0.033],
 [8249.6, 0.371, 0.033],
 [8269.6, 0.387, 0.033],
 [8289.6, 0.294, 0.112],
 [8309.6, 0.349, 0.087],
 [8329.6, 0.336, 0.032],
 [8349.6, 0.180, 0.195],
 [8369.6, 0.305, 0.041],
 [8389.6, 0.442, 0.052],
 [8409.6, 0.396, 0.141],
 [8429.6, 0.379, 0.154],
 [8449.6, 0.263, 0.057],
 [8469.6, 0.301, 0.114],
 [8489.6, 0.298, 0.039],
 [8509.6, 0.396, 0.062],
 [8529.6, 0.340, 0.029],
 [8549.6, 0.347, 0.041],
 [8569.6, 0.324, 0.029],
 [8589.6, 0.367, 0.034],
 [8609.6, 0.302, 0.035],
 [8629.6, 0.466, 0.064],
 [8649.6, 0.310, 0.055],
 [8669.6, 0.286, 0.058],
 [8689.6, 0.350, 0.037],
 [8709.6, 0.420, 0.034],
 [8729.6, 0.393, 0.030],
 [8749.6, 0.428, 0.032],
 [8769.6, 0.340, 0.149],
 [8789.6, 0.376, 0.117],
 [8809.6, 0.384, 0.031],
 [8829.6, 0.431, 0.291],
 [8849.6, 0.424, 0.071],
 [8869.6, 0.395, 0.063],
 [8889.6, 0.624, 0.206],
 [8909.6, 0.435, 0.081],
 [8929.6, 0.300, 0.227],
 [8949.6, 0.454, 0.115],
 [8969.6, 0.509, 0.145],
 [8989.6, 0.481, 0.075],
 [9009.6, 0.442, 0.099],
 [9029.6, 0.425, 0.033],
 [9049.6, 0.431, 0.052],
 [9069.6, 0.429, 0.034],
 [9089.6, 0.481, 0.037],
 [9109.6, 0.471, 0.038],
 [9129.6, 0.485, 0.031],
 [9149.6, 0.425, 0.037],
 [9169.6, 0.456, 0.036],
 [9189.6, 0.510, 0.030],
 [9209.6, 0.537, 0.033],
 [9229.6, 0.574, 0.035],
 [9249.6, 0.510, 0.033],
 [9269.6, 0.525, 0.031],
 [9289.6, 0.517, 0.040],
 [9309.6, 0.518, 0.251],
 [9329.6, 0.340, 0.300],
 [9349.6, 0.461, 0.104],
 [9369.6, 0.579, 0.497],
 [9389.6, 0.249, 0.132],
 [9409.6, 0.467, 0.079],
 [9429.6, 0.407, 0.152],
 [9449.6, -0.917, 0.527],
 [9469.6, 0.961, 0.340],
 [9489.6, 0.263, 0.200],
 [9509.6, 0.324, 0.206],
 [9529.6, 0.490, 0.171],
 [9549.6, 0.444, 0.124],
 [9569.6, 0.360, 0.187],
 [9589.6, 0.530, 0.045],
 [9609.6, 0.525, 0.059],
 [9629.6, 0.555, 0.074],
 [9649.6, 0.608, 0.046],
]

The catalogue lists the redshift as 1.06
